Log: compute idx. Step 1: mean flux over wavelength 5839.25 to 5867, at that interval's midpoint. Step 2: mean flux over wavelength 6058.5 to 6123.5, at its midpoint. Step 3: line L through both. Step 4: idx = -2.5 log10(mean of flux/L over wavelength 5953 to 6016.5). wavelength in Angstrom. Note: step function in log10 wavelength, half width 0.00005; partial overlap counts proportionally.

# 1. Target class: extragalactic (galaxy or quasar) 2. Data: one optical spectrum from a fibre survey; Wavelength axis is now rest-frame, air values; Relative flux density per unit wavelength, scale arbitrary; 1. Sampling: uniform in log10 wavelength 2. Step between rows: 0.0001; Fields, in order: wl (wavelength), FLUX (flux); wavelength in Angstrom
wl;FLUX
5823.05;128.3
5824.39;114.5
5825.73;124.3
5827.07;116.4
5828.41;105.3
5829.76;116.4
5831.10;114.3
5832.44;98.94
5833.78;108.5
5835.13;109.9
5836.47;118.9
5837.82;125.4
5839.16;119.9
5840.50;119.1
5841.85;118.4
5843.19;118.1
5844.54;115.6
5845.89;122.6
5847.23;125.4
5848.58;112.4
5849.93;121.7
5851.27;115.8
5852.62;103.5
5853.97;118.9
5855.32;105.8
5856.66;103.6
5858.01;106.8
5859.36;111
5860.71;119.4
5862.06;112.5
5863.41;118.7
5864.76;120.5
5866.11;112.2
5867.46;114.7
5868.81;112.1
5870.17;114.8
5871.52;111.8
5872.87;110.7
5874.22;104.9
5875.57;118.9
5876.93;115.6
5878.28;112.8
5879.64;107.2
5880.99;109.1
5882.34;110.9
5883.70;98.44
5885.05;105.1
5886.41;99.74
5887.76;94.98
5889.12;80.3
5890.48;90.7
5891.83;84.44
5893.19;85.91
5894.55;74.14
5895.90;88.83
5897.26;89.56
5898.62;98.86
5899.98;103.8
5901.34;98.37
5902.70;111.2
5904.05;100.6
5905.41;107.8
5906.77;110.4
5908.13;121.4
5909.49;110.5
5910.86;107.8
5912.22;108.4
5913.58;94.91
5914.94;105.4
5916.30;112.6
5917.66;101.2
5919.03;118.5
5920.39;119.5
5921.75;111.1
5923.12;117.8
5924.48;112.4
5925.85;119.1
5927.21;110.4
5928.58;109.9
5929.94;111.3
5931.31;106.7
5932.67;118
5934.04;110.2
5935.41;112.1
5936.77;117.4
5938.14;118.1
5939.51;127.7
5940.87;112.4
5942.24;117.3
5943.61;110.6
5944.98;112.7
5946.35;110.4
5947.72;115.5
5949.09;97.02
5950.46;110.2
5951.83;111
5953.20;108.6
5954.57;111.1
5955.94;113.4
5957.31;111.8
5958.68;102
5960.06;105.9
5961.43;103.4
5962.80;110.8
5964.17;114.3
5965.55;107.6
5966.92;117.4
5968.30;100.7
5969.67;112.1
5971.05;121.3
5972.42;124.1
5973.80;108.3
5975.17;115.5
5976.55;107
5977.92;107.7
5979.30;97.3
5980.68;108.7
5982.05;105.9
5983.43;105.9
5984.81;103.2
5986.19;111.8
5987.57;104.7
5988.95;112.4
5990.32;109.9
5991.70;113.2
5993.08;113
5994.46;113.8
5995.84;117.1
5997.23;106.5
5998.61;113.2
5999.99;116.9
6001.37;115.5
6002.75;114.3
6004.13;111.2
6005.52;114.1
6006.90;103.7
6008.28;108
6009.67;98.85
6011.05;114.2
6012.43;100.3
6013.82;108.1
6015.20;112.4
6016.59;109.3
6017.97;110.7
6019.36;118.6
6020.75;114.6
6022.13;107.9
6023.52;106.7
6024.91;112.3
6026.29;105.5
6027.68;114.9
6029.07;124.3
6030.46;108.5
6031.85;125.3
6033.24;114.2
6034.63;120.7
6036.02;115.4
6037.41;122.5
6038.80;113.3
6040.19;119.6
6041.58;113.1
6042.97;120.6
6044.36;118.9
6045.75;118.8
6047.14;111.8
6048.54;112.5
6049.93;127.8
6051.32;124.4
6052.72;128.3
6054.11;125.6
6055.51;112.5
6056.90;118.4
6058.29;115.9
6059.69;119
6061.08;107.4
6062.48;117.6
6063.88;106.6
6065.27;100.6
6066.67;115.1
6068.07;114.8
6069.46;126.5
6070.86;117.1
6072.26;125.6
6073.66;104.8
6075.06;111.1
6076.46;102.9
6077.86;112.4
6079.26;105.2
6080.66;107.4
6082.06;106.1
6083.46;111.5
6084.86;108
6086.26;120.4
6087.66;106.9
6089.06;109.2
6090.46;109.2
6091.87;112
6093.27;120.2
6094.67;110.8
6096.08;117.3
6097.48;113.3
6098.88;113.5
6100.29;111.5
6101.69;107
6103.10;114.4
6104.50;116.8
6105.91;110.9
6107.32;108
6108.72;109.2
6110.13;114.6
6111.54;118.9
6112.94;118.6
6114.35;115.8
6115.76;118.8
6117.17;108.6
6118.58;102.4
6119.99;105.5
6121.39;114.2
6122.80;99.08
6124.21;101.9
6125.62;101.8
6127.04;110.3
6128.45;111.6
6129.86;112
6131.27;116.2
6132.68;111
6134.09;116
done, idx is 0.03 mag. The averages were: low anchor 115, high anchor 112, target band 110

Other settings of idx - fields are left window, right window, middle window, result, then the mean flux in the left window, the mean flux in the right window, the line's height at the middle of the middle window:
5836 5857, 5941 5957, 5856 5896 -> 0.097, 117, 111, 115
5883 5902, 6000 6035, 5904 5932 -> -0.150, 92.3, 112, 96.3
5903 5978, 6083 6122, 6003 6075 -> -0.023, 111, 112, 112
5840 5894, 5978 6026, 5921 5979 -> -0.022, 109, 110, 110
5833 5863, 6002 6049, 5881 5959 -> 0.074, 115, 113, 114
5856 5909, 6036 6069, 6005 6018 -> 0.060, 105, 117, 114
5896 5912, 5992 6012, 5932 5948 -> -0.077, 105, 111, 107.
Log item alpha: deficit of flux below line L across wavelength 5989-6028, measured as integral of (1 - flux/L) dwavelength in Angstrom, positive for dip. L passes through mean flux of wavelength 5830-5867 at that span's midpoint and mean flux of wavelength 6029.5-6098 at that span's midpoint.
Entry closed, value 1.35 Angstrom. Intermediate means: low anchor 115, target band 111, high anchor 115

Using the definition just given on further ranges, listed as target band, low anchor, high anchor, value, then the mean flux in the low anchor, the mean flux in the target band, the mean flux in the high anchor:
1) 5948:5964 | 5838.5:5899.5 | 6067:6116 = 0.24 Angstrom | 108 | 108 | 113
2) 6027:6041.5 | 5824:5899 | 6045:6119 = -0.64 Angstrom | 109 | 118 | 114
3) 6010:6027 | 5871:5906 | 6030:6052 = 0.84 Angstrom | 101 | 110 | 118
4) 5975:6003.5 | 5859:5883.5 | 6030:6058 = 1.66 Angstrom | 113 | 110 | 119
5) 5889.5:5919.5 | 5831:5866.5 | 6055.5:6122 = 3.51 Angstrom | 115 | 101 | 112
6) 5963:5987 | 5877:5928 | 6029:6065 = 0.16 Angstrom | 104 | 110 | 117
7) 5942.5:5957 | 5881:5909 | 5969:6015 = -0.74 Angstrom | 98.2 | 110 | 110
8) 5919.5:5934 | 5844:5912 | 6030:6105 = -0.61 Angstrom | 107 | 114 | 115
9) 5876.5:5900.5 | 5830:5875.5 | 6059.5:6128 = 3.55 Angstrom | 114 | 97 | 111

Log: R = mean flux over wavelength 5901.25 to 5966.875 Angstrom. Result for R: 111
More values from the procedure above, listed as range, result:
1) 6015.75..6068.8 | 116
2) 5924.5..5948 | 114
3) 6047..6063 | 119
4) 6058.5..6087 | 112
